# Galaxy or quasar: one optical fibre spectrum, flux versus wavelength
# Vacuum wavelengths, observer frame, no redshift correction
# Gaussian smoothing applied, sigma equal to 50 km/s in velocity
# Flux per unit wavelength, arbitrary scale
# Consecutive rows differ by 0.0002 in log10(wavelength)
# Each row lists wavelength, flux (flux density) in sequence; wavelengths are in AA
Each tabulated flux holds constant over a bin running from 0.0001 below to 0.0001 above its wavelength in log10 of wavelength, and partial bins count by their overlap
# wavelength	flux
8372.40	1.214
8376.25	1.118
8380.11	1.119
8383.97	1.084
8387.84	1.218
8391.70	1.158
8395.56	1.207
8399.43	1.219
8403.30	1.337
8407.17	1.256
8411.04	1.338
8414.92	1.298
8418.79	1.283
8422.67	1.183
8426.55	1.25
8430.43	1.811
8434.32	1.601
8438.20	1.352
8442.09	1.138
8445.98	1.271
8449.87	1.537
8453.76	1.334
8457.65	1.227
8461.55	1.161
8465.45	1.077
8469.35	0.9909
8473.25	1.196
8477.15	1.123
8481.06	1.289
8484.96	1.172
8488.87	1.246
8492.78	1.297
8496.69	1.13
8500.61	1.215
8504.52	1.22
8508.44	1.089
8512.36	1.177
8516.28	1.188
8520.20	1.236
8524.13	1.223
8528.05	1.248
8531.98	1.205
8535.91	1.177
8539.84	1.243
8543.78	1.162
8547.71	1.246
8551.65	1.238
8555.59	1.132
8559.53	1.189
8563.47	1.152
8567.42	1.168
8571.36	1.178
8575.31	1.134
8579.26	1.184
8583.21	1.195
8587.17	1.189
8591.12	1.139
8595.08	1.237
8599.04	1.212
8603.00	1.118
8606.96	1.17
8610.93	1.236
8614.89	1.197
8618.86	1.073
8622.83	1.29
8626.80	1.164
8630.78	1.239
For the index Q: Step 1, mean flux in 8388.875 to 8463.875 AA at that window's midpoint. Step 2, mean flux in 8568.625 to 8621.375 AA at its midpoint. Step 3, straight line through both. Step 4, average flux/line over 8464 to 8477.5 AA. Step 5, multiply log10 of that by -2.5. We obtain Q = 0.17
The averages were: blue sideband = 1.31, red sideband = 1.18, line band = 1.09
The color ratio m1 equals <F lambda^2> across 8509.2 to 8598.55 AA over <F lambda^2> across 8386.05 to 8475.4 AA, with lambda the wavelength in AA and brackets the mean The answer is 1.0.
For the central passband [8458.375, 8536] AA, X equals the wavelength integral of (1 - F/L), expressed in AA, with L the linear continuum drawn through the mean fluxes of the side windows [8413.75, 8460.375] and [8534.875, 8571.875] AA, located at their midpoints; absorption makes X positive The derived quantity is 5.1 AA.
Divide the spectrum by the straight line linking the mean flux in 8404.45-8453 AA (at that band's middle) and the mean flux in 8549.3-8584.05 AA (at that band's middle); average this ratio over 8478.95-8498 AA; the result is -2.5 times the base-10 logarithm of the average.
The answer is 0.04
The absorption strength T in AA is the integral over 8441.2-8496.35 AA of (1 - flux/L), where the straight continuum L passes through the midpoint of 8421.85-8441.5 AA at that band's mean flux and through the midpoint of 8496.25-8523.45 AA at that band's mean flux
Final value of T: 4.05 AA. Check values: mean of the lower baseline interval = 1.43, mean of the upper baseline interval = 1.18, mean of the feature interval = 1.22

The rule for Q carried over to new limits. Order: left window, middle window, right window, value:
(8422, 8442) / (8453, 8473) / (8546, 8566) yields 0.19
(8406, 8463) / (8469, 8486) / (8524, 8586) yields 0.10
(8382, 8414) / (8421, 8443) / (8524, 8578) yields -0.15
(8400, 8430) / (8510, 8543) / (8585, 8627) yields 0.02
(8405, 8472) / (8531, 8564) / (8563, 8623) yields 0.02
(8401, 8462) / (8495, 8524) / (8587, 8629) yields 0.08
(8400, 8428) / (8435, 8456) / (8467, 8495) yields -0.09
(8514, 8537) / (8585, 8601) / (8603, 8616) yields 0.00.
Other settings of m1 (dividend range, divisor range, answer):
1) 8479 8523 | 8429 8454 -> 0.85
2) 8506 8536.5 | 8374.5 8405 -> 1.04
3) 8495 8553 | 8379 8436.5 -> 0.95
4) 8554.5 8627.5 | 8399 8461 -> 0.91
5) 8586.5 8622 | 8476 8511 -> 1.01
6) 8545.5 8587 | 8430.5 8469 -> 0.93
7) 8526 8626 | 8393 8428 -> 0.98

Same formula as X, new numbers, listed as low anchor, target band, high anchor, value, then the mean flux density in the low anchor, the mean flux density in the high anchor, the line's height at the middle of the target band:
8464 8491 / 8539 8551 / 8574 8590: -0.5 AA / 1.16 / 1.18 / 1.17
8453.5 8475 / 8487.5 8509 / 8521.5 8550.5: -0.4 AA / 1.15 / 1.22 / 1.18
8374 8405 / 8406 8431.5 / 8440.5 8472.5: -2.9 AA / 1.18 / 1.22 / 1.2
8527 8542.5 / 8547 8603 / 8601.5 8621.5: 0.3 AA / 1.21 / 1.16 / 1.19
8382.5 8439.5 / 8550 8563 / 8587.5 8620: 0.3 AA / 1.31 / 1.18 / 1.21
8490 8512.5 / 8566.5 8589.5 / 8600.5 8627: 0.2 AA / 1.19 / 1.18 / 1.18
